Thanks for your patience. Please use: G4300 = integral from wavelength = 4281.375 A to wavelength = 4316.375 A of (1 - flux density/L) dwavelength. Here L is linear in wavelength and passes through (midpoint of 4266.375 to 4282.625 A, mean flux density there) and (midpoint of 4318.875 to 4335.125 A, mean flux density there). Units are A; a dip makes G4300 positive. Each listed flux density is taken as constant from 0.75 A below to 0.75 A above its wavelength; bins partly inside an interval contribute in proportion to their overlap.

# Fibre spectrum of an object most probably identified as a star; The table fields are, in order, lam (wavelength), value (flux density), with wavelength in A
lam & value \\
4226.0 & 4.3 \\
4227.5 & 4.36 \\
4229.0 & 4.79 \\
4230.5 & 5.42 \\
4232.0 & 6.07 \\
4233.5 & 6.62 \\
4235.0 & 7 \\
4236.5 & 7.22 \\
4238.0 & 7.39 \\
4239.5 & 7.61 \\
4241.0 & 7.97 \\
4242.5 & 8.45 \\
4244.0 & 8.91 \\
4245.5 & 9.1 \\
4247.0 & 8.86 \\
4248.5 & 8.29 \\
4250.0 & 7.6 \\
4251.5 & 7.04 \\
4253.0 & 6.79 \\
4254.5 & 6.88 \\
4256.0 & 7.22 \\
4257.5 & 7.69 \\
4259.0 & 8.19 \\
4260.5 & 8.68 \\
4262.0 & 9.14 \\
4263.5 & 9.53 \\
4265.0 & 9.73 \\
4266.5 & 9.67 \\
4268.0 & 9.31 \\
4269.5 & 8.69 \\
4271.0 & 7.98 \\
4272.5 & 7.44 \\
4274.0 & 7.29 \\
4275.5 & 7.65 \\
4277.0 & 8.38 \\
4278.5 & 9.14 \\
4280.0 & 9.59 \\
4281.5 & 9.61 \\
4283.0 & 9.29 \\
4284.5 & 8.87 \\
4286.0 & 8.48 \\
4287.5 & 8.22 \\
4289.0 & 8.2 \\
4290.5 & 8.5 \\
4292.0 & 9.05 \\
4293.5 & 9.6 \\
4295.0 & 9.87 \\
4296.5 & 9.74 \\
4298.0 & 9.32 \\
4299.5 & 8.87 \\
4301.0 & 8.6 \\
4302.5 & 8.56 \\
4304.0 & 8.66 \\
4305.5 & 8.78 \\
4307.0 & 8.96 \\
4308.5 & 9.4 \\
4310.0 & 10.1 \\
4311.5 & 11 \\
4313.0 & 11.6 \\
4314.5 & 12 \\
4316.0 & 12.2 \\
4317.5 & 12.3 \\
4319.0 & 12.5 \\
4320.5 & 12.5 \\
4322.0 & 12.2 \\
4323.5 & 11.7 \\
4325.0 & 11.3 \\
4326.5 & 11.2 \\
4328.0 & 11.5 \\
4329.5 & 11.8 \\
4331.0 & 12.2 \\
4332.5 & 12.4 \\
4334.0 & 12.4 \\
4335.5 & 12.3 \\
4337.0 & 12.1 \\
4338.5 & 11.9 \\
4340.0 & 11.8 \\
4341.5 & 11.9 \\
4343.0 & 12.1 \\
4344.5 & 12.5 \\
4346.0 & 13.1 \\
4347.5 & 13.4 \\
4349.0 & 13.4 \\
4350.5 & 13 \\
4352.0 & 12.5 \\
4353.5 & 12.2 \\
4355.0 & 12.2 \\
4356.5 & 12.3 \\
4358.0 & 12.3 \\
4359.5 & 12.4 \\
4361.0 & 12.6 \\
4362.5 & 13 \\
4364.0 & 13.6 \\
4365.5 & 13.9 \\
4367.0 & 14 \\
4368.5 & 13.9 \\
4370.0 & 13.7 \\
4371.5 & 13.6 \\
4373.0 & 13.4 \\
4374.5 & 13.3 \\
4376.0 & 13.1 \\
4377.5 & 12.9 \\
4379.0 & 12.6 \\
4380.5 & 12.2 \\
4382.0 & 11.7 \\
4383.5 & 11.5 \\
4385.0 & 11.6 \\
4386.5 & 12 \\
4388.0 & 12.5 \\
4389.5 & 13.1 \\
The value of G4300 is 2.5 A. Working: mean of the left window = 8.59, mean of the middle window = 9.45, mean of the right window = 12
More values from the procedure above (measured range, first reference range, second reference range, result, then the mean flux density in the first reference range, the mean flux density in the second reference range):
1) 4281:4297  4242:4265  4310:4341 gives 1.6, 8.21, 11.9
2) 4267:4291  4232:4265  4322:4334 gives 2.2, 7.91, 11.8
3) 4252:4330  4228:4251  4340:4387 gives 1.3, 7.38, 12.8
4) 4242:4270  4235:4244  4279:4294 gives -0.8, 7.77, 8.93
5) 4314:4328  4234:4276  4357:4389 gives -1.6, 8.11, 12.8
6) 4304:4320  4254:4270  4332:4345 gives 0.2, 8.64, 12.1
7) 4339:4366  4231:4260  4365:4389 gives -1.8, 7.62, 12.9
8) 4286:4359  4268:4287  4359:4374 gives -0.4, 8.56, 13.4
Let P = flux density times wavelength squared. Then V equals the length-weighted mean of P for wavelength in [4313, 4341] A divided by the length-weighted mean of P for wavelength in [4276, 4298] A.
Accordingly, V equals 1.35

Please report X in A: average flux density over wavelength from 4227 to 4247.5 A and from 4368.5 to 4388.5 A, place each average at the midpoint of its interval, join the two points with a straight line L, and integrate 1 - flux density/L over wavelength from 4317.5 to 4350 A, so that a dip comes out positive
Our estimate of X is -3.8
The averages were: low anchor 7.14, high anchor 12.7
